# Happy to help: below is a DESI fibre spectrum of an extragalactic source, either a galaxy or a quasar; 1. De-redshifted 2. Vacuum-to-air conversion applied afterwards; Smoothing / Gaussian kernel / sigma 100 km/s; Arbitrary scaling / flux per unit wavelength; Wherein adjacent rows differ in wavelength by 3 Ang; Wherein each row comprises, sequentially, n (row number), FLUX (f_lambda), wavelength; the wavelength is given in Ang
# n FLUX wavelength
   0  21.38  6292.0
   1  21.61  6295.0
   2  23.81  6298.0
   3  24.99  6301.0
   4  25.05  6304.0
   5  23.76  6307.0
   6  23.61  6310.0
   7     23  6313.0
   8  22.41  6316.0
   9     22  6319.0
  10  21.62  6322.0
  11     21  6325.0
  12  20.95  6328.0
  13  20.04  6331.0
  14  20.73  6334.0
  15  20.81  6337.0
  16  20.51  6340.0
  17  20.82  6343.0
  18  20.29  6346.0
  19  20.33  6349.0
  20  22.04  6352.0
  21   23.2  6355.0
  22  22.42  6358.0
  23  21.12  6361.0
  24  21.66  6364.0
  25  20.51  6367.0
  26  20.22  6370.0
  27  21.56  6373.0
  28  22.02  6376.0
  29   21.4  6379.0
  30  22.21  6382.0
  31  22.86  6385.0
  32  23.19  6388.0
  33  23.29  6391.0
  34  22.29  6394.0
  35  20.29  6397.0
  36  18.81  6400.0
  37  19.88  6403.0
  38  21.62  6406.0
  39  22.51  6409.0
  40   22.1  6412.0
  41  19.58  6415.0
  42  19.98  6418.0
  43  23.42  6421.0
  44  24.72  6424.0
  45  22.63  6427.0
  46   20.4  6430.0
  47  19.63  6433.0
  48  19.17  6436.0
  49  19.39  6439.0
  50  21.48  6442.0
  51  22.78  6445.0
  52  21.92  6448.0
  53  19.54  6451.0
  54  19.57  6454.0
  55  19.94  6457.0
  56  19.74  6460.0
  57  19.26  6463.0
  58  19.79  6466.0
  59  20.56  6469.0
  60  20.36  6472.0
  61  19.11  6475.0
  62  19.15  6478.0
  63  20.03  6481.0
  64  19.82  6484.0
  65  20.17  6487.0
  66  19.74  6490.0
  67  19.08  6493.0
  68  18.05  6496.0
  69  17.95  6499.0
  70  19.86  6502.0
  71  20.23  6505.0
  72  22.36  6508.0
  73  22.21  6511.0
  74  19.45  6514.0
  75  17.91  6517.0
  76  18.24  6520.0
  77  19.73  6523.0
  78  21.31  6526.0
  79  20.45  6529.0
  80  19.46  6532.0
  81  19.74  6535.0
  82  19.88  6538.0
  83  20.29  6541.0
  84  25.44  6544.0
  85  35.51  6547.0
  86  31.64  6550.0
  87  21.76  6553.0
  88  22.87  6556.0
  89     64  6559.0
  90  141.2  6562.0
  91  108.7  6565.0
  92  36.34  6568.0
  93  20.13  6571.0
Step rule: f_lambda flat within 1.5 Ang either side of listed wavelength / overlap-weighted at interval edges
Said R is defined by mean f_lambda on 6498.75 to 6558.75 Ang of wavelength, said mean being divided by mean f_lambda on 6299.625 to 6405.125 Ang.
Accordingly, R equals 1.05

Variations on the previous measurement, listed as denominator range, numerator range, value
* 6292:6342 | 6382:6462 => 0.95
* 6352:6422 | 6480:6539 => 0.92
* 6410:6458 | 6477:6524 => 0.93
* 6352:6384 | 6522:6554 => 1.07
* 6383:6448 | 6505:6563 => 1.37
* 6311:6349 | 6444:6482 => 0.95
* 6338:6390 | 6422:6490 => 0.95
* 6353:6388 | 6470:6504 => 0.89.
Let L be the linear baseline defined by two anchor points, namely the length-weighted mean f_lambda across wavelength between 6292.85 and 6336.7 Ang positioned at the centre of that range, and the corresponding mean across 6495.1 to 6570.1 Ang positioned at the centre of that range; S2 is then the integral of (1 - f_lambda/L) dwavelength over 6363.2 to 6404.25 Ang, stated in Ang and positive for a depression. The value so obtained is 6.5 Ang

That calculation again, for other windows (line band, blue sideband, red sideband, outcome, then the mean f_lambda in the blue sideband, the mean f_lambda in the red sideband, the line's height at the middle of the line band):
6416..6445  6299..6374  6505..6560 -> 2.08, 21.8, 24.1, 22.9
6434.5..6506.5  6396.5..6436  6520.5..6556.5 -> 6.92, 21.1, 23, 22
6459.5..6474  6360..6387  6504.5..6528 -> 0.51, 21.5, 20.2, 20.7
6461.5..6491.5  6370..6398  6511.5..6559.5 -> 4.43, 22.1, 24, 23.2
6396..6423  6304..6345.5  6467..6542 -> -0.23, 21.7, 19.8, 20.8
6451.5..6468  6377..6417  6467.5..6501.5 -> 0.30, 21.5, 19.5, 20.1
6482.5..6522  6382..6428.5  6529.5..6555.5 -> 6.34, 21.8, 24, 23.4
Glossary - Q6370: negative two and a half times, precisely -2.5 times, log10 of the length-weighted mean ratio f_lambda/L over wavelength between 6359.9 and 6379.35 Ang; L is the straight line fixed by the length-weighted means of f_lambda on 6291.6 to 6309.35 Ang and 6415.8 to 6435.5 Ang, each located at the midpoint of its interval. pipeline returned 0.06 mag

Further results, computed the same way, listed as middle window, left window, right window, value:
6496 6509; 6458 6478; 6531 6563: 0.35 mag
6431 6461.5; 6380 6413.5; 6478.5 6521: 0.02 mag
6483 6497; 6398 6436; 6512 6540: 0.04 mag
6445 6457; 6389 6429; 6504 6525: 0.02 mag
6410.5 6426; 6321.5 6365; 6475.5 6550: -0.05 mag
